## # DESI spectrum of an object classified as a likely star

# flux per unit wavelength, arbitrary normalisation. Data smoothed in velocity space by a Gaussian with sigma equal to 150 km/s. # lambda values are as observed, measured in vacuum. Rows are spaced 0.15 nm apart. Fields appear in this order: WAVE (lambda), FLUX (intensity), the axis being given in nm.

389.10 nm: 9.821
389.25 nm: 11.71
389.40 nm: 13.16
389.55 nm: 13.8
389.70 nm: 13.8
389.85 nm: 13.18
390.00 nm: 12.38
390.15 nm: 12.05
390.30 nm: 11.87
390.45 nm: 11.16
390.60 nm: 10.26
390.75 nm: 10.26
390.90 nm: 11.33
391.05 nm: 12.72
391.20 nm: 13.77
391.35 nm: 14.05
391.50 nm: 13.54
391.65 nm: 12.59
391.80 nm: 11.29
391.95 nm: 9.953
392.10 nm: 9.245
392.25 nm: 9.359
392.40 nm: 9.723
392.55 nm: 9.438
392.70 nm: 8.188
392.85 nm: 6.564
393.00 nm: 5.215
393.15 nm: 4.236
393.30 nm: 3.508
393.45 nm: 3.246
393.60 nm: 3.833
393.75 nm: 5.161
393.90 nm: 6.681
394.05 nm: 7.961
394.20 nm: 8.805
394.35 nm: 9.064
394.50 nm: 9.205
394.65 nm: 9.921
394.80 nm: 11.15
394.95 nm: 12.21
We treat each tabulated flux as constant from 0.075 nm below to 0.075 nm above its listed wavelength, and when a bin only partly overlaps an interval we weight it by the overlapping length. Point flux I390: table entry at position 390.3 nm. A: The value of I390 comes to 11.87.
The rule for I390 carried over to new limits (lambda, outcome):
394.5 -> 9.205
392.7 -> 8.188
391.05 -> 12.72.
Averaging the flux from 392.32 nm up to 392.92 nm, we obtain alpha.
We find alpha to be 8.5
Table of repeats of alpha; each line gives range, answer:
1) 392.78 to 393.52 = 4.55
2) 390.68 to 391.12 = 11.4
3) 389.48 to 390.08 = 13.3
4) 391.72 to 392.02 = 10.7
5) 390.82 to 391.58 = 13.1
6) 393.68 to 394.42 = 7.54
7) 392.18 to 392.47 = 9.54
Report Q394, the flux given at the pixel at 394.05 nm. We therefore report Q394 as 7.961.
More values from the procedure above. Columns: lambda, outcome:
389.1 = 9.821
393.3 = 3.508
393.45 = 3.246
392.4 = 9.723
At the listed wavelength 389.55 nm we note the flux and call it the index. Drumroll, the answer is 13.8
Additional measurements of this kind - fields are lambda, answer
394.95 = 12.21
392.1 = 9.245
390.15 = 12.05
